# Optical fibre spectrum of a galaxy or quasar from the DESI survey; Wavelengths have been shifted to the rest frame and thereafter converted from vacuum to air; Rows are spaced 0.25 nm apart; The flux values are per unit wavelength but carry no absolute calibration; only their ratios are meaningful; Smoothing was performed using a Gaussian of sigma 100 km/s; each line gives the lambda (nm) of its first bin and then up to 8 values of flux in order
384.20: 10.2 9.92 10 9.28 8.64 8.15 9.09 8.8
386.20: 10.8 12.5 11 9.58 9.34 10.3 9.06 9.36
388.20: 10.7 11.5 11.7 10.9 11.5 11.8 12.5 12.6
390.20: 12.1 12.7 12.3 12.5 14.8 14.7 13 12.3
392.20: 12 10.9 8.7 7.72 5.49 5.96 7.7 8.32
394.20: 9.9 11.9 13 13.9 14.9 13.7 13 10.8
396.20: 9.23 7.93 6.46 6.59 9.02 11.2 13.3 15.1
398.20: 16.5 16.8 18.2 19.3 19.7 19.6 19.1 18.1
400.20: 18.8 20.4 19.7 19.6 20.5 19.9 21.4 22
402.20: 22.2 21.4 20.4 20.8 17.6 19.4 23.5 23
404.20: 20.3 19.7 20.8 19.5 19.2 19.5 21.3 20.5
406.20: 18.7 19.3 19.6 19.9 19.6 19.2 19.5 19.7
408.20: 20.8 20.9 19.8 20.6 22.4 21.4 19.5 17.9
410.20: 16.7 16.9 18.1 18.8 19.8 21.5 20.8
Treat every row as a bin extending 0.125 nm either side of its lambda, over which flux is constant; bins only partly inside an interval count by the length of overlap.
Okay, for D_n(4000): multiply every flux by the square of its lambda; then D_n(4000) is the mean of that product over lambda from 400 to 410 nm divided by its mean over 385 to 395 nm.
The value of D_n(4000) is 2.0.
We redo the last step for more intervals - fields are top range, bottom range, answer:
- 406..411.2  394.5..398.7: 1.70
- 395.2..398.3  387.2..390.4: 1.05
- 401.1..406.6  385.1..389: 2.21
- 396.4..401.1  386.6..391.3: 1.45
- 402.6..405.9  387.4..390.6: 1.94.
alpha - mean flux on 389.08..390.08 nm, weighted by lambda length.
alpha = 12.1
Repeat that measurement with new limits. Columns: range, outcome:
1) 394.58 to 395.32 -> 13.9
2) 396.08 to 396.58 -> 8.55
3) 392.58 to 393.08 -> 8.18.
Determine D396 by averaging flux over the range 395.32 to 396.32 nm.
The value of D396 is 11.7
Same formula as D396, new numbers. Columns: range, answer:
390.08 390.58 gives 12.4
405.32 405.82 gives 20.4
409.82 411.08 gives 17.7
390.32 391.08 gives 12.5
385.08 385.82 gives 8.62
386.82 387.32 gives 9.48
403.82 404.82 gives 21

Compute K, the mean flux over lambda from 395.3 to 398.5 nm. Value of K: 11.4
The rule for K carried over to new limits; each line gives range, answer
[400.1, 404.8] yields 20.6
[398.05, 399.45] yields 18.2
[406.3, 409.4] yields 20.1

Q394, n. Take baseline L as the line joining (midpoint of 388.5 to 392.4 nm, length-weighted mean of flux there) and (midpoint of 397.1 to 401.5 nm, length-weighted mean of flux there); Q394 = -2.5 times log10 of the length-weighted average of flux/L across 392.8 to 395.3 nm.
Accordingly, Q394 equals 0.432 mag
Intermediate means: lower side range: 12.4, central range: 9.82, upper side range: 17.5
